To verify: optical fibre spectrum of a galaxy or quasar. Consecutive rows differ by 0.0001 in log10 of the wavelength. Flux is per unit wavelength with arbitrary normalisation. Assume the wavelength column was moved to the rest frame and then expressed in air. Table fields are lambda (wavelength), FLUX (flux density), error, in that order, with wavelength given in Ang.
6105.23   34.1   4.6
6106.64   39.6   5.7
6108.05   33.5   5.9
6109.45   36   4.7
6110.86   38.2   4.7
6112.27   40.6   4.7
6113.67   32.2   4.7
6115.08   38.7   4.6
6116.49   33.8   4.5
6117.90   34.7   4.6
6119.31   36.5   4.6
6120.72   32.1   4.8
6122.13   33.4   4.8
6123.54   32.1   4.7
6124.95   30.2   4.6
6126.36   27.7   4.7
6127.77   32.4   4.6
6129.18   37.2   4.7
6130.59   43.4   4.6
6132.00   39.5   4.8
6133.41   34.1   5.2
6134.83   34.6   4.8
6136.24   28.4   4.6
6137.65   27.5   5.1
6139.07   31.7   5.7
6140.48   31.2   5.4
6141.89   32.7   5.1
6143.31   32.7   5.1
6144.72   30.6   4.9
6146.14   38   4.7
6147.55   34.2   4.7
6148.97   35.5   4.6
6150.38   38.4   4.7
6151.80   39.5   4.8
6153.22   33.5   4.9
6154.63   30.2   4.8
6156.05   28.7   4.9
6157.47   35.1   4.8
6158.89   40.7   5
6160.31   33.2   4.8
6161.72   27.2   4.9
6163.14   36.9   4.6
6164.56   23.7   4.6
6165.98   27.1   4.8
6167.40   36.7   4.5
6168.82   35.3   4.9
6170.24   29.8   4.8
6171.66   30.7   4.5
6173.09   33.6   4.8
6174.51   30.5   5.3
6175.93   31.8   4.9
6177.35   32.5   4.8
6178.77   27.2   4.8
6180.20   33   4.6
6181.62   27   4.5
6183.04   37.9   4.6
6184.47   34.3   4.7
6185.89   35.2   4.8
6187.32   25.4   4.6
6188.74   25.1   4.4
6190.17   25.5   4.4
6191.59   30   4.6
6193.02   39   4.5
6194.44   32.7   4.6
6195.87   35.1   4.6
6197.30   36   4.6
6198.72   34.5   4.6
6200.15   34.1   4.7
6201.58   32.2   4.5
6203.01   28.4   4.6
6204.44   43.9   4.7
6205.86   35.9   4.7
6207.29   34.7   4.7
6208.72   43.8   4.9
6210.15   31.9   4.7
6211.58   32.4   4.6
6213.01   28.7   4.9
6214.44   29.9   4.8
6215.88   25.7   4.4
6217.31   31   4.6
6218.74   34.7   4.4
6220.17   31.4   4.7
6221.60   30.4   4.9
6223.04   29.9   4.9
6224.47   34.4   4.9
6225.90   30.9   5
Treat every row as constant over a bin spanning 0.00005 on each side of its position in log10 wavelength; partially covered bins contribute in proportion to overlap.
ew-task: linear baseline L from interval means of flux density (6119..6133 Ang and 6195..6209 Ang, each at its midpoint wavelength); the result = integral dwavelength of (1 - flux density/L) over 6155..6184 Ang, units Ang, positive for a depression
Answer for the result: 2.6 Ang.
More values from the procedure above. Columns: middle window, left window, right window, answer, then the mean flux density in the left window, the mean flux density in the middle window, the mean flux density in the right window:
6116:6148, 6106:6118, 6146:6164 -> 1.9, 36.4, 33.4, 34.5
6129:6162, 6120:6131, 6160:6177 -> -1.7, 33.3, 34.1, 31.4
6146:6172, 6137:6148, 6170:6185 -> -1.1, 32.3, 33.3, 31.7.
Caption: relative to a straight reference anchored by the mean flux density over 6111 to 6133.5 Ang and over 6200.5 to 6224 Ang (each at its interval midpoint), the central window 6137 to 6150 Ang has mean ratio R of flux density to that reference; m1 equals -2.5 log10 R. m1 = 0.053 mag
